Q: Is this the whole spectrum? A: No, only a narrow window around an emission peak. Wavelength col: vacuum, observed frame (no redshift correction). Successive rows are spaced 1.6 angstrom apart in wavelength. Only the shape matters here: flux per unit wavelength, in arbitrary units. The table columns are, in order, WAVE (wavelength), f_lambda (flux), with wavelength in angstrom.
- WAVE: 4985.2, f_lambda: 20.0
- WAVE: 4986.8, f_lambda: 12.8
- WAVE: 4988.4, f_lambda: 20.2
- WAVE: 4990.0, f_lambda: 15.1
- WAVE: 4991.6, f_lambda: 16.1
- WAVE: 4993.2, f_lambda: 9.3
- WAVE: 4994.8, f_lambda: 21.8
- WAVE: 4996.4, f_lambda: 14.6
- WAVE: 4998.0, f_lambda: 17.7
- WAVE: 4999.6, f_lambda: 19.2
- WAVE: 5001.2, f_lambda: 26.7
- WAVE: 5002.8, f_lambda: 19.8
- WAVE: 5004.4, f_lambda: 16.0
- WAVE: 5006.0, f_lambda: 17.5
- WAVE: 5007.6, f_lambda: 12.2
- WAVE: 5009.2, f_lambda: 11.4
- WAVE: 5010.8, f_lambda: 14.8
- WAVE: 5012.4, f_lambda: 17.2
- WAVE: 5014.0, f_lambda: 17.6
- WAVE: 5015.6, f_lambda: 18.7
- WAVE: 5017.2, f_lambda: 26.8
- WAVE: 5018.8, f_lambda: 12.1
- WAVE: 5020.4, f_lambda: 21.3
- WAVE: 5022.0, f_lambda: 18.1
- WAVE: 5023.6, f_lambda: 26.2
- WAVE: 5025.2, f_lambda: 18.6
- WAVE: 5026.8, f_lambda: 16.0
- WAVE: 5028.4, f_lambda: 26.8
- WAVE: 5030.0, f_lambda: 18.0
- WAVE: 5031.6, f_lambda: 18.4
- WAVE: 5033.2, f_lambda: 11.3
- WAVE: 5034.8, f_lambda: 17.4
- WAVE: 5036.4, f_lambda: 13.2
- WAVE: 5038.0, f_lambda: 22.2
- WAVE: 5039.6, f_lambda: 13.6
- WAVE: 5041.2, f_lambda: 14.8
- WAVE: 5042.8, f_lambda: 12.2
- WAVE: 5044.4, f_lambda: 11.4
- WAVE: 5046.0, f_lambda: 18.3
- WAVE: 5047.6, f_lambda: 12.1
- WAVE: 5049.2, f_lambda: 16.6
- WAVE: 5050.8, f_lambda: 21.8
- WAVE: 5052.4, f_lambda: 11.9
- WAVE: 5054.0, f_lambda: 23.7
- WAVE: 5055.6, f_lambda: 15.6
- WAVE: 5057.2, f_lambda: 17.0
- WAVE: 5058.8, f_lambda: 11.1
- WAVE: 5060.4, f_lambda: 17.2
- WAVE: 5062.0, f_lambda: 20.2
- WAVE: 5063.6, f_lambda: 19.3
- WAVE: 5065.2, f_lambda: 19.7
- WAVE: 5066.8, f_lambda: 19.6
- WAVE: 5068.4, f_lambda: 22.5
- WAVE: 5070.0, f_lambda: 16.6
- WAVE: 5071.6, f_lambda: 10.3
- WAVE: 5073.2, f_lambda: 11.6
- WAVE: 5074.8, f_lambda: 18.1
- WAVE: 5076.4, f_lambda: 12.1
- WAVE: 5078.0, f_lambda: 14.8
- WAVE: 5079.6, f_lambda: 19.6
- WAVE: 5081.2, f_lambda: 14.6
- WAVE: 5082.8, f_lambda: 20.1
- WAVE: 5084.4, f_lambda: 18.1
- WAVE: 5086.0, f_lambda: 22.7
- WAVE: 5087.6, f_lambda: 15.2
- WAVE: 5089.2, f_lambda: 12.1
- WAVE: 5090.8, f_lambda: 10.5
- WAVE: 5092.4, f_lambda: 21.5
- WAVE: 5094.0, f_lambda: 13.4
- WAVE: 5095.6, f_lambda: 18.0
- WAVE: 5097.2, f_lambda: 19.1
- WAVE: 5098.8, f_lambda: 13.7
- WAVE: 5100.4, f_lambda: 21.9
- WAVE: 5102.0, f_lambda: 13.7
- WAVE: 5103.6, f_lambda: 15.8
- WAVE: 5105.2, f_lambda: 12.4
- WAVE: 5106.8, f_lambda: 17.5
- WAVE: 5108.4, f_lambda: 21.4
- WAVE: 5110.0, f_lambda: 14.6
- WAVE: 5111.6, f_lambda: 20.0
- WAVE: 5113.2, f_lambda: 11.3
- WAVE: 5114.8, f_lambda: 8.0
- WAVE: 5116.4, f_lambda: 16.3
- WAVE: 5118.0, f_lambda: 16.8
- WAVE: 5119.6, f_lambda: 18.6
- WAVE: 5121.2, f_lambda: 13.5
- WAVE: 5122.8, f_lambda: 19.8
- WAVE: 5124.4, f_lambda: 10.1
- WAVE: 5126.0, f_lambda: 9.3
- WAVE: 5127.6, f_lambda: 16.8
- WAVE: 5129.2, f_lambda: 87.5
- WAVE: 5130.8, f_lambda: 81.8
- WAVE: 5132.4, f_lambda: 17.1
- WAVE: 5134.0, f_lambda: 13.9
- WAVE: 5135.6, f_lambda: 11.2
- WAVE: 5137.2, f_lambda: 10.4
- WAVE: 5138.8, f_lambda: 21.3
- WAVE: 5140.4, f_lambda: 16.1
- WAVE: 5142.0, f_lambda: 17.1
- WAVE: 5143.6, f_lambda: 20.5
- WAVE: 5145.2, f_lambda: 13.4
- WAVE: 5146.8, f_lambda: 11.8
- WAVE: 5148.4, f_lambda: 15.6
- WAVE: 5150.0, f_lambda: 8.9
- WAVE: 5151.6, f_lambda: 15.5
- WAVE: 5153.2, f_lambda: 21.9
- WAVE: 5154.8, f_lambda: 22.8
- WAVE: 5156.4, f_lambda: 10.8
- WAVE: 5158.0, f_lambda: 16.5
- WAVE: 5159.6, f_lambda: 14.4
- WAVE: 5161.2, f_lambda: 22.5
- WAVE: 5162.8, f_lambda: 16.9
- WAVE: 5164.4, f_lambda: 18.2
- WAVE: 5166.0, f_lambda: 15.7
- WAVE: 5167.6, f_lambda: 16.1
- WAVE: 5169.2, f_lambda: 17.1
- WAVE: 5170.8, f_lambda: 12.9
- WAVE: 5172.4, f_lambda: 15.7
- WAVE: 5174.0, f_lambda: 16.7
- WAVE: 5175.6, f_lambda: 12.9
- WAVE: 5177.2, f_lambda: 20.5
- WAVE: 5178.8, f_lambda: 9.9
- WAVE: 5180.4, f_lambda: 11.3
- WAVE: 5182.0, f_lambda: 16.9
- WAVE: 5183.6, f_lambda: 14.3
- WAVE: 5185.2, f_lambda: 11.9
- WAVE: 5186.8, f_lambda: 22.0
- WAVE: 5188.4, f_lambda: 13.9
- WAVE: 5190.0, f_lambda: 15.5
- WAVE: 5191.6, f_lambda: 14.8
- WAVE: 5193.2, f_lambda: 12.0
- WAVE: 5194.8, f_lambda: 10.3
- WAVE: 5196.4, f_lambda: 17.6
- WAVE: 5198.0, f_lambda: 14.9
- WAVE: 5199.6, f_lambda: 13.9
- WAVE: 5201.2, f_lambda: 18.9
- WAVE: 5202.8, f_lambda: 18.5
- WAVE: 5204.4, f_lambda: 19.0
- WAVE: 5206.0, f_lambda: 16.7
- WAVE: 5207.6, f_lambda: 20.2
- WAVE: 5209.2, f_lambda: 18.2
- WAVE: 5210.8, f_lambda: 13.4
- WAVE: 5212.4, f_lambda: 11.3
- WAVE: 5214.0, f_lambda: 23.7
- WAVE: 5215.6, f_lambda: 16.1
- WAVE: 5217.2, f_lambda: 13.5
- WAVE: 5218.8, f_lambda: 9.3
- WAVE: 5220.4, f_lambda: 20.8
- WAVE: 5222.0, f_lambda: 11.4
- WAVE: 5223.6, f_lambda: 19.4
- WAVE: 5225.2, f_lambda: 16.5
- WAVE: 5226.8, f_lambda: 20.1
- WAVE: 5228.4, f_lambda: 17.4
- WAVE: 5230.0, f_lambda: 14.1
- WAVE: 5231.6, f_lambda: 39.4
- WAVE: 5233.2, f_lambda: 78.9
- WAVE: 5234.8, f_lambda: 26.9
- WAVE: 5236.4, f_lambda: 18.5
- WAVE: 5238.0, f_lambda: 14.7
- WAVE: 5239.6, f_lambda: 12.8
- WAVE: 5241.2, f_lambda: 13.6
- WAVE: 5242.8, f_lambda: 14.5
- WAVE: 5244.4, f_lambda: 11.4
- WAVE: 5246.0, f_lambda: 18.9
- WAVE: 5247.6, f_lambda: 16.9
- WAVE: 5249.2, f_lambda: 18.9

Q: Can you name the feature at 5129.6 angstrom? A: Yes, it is H-beta 4861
